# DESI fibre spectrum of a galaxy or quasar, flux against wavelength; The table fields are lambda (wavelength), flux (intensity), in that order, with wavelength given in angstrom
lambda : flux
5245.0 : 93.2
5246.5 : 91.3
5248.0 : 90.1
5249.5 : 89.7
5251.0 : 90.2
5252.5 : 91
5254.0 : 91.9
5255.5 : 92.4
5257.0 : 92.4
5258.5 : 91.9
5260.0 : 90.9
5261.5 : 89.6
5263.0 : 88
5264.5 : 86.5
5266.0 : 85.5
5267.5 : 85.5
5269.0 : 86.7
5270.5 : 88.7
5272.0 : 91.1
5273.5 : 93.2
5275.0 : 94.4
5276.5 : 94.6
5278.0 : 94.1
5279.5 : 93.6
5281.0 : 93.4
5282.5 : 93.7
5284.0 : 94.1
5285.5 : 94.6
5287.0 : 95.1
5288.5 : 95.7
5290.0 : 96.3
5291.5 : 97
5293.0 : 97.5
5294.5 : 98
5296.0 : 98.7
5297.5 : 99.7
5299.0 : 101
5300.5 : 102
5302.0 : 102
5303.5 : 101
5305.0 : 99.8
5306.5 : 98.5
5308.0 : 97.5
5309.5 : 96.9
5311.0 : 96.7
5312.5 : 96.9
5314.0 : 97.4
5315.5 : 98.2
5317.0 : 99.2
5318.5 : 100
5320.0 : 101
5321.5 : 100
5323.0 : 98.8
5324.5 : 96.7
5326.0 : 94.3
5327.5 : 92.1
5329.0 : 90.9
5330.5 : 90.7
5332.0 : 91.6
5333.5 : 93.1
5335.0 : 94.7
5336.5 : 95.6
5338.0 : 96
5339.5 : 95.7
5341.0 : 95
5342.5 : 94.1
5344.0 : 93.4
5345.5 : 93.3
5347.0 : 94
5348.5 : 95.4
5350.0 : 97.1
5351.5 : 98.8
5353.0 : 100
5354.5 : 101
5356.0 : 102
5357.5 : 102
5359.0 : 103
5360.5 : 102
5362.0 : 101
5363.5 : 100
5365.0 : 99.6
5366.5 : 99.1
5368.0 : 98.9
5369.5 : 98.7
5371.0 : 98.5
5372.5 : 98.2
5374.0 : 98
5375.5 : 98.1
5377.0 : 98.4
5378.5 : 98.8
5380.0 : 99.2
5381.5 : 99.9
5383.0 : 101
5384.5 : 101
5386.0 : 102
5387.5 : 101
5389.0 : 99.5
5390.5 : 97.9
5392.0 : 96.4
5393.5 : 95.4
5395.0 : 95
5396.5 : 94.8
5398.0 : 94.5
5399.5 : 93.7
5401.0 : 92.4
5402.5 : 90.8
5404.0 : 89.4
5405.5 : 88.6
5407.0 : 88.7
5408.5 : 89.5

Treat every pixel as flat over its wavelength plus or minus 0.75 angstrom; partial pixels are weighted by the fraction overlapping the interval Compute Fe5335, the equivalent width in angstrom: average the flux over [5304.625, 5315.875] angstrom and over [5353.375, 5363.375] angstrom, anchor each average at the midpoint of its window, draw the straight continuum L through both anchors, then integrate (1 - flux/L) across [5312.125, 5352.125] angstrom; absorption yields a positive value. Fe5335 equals 1.5 angstrom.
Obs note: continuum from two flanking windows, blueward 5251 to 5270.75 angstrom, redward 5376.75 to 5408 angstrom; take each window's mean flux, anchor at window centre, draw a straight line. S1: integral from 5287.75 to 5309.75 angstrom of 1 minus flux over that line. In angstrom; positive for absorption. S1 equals -1.8 angstrom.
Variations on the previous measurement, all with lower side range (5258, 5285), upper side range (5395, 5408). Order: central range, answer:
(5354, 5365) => -1.2 angstrom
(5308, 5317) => -0.6 angstrom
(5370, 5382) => -0.9 angstrom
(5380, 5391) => -1.0 angstrom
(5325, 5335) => -0.1 angstrom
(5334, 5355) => -1.0 angstrom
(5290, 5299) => -0.7 angstrom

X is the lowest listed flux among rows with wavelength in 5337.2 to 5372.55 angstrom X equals 93.3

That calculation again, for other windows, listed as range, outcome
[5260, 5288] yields 85.5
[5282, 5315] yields 93.7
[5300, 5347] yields 90.7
